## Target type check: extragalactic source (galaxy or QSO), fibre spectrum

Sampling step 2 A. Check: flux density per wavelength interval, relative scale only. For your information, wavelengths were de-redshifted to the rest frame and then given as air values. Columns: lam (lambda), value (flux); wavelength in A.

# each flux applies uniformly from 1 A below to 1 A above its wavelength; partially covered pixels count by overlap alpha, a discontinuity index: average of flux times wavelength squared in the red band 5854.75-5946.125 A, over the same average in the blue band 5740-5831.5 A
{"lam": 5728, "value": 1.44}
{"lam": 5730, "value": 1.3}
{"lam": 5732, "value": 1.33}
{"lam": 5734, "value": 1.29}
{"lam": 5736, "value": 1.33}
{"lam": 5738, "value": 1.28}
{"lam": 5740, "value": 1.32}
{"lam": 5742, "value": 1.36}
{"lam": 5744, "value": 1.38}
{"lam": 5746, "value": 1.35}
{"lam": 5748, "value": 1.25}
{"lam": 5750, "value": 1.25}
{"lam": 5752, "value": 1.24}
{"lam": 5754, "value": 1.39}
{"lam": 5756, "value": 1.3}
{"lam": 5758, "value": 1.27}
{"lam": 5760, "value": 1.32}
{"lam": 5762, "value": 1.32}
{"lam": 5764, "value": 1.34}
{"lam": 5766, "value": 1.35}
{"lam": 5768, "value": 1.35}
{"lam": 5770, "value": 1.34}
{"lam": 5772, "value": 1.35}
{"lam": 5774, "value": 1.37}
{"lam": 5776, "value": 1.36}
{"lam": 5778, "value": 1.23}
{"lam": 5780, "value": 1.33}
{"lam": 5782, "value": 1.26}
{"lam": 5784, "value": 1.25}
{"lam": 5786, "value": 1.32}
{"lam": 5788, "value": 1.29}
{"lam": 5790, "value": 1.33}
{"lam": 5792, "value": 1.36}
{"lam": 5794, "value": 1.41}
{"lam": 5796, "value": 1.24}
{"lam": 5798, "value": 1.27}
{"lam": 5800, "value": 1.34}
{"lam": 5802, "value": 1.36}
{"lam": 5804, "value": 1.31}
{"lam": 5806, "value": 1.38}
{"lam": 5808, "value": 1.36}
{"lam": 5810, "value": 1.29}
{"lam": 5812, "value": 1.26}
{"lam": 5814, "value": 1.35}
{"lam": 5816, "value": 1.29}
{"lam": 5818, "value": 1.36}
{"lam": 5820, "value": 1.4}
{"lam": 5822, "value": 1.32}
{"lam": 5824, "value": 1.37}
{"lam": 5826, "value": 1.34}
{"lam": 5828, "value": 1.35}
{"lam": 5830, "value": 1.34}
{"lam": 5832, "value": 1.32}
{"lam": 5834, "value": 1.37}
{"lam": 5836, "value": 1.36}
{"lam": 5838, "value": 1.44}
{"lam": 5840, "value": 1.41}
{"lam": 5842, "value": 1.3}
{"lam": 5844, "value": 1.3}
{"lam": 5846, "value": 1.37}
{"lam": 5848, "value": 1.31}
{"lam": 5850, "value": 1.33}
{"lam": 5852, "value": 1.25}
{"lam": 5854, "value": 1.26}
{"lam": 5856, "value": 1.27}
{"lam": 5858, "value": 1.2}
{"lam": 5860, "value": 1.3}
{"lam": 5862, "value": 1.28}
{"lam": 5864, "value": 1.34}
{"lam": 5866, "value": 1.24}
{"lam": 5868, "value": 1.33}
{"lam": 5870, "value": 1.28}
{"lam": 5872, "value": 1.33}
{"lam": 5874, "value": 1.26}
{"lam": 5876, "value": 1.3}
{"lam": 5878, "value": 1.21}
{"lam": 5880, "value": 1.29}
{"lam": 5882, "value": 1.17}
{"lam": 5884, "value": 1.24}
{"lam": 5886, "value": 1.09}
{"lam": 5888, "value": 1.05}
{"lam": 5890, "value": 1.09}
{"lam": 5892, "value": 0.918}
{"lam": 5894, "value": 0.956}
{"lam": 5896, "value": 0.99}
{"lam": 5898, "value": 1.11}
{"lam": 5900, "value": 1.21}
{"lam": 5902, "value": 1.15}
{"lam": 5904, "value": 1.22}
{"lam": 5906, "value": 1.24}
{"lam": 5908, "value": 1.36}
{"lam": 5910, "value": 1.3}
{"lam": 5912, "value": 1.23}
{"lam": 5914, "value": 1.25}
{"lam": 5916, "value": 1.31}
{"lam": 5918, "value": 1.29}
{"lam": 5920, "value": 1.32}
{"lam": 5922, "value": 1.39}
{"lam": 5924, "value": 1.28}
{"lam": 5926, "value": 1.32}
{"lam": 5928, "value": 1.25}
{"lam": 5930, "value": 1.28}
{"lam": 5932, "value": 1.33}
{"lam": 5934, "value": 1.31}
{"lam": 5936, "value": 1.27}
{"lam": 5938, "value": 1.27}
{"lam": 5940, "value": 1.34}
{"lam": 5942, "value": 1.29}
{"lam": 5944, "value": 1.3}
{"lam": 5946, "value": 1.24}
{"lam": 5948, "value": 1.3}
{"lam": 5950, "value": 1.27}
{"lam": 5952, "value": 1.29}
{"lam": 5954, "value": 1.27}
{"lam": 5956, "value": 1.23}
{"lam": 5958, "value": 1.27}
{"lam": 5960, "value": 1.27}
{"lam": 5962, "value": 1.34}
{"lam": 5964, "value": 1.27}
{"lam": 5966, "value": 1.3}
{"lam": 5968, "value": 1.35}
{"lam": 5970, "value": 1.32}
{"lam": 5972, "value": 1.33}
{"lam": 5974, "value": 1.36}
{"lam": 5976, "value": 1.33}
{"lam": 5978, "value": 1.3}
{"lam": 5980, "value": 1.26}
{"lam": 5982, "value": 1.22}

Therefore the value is 0.97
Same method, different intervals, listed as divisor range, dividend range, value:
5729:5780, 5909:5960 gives 1.04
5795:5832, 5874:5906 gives 0.88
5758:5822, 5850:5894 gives 0.95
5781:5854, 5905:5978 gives 1.02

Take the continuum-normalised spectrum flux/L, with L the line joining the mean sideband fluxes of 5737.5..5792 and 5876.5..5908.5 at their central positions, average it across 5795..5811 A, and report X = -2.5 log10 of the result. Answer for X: -0.046 mag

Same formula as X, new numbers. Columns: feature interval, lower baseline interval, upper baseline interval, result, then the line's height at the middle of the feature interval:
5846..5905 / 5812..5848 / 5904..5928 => 0.10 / 1.32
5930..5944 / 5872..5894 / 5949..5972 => -0.04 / 1.25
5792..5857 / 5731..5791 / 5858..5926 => -0.05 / 1.27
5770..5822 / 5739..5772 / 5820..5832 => 0.01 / 1.34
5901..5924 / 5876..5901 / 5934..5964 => -0.08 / 1.18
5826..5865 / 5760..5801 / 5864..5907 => -0.08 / 1.23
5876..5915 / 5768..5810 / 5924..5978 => 0.12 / 1.31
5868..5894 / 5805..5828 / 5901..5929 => 0.10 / 1.3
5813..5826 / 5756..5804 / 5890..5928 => -0.05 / 1.29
